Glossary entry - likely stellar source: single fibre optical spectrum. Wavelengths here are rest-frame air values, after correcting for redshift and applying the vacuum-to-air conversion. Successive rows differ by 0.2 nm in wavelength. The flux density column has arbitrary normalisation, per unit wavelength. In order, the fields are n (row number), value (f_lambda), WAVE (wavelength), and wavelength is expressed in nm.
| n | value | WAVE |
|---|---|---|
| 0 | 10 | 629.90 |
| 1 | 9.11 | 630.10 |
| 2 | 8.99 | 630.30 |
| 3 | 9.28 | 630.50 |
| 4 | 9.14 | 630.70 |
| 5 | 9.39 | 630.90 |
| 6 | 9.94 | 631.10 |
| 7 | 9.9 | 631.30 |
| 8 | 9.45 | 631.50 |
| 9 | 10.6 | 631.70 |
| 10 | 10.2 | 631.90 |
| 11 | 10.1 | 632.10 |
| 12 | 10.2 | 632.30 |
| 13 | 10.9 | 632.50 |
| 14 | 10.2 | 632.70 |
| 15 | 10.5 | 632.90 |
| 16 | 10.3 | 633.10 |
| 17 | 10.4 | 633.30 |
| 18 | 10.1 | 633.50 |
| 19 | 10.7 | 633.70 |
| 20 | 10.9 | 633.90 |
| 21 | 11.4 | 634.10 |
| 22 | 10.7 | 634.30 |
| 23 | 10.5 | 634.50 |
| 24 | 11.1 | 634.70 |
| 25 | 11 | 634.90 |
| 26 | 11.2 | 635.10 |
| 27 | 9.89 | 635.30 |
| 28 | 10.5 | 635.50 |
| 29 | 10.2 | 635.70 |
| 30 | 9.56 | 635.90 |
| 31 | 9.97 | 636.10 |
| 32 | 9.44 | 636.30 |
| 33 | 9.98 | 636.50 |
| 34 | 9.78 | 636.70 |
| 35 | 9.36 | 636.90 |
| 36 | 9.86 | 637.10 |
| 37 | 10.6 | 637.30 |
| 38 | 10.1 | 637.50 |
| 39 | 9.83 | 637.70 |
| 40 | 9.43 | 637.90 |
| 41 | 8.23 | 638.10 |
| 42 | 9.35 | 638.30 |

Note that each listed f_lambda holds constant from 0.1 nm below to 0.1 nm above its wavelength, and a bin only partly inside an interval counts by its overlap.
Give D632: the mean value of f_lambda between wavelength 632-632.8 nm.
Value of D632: 10.4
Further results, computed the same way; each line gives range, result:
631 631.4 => 9.92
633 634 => 10.5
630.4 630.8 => 9.21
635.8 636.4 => 9.66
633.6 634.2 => 11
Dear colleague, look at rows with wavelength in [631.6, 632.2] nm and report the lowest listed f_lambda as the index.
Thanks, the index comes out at 10.1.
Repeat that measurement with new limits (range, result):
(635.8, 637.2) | 9.36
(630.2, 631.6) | 8.99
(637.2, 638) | 9.43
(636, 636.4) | 9.44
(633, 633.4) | 10.3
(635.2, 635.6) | 9.89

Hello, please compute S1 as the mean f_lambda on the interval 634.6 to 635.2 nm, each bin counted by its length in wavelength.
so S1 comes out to 11.1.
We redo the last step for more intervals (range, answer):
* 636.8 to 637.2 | 9.61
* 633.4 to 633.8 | 10.4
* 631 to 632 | 10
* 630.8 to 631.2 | 9.67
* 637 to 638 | 9.96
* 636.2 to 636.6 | 9.71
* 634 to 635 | 10.9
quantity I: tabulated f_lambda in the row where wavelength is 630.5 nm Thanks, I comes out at 9.28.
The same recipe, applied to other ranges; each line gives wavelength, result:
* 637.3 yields 10.6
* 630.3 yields 8.99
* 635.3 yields 9.89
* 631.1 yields 9.94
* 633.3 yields 10.4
